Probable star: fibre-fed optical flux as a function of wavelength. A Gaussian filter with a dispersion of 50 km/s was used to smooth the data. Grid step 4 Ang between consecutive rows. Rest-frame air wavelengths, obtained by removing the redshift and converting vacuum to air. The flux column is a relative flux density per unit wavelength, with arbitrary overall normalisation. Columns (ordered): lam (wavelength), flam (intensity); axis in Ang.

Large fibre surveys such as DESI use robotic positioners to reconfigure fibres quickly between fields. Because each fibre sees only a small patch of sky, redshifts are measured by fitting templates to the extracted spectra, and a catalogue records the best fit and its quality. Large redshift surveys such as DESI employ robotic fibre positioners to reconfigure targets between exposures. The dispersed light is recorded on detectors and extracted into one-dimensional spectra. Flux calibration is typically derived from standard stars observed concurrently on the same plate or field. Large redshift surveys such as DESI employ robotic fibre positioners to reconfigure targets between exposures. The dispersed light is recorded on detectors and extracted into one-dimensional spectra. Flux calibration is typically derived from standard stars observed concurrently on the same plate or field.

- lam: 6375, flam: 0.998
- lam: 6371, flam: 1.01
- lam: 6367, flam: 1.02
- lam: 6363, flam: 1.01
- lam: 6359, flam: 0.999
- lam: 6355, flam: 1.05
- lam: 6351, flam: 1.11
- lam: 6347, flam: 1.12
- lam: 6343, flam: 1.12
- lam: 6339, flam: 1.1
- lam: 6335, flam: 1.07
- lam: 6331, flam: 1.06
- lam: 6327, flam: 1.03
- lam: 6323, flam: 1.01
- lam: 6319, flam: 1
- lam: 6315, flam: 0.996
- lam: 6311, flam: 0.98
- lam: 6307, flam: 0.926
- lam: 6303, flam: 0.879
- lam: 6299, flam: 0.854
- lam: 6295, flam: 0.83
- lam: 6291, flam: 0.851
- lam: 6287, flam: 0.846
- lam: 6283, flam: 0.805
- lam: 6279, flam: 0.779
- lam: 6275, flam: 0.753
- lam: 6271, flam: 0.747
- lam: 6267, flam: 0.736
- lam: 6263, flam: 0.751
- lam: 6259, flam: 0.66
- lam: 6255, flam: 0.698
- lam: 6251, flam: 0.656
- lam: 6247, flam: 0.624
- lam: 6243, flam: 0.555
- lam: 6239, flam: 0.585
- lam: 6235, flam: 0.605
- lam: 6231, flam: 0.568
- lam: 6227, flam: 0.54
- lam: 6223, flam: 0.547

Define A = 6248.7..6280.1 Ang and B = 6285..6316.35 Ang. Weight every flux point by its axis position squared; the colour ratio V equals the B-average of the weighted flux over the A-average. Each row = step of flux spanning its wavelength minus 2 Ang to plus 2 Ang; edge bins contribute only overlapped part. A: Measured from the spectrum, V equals 1.26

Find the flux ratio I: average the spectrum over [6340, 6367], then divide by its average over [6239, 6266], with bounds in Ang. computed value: 1.6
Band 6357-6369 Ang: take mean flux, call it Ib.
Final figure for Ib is 1.01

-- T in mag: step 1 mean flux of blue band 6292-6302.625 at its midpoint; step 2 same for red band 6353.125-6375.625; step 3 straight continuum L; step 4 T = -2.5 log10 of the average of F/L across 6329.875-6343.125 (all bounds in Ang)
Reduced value -0.15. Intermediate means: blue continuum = 0.849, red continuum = 1.02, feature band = 1.08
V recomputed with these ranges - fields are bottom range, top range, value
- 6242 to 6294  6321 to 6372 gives 1.48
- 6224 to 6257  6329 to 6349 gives 1.87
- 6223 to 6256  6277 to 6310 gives 1.45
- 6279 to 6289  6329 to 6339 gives 1.33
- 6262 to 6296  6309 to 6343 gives 1.33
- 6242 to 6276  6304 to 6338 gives 1.49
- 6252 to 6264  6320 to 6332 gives 1.51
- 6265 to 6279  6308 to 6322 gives 1.34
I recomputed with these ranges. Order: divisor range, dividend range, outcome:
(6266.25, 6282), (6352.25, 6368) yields 1.35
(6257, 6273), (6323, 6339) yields 1.46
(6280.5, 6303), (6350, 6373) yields 1.23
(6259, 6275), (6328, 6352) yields 1.49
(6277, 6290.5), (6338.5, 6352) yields 1.37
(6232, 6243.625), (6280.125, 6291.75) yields 1.42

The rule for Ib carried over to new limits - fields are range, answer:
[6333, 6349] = 1.1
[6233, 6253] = 0.605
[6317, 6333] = 1.02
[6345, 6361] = 1.07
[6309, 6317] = 0.988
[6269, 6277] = 0.75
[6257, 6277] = 0.729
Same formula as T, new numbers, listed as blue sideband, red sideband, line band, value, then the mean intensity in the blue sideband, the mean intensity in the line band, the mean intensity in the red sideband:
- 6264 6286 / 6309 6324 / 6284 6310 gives 0.026 mag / 0.767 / 0.867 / 0.996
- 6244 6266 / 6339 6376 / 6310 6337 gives -0.106 mag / 0.675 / 1.02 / 1.05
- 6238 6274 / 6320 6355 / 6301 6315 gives -0.010 mag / 0.673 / 0.938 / 1.07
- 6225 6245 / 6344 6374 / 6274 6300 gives -0.065 mag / 0.571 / 0.818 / 1.05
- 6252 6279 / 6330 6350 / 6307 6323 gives -0.016 mag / 0.726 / 0.986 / 1.1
